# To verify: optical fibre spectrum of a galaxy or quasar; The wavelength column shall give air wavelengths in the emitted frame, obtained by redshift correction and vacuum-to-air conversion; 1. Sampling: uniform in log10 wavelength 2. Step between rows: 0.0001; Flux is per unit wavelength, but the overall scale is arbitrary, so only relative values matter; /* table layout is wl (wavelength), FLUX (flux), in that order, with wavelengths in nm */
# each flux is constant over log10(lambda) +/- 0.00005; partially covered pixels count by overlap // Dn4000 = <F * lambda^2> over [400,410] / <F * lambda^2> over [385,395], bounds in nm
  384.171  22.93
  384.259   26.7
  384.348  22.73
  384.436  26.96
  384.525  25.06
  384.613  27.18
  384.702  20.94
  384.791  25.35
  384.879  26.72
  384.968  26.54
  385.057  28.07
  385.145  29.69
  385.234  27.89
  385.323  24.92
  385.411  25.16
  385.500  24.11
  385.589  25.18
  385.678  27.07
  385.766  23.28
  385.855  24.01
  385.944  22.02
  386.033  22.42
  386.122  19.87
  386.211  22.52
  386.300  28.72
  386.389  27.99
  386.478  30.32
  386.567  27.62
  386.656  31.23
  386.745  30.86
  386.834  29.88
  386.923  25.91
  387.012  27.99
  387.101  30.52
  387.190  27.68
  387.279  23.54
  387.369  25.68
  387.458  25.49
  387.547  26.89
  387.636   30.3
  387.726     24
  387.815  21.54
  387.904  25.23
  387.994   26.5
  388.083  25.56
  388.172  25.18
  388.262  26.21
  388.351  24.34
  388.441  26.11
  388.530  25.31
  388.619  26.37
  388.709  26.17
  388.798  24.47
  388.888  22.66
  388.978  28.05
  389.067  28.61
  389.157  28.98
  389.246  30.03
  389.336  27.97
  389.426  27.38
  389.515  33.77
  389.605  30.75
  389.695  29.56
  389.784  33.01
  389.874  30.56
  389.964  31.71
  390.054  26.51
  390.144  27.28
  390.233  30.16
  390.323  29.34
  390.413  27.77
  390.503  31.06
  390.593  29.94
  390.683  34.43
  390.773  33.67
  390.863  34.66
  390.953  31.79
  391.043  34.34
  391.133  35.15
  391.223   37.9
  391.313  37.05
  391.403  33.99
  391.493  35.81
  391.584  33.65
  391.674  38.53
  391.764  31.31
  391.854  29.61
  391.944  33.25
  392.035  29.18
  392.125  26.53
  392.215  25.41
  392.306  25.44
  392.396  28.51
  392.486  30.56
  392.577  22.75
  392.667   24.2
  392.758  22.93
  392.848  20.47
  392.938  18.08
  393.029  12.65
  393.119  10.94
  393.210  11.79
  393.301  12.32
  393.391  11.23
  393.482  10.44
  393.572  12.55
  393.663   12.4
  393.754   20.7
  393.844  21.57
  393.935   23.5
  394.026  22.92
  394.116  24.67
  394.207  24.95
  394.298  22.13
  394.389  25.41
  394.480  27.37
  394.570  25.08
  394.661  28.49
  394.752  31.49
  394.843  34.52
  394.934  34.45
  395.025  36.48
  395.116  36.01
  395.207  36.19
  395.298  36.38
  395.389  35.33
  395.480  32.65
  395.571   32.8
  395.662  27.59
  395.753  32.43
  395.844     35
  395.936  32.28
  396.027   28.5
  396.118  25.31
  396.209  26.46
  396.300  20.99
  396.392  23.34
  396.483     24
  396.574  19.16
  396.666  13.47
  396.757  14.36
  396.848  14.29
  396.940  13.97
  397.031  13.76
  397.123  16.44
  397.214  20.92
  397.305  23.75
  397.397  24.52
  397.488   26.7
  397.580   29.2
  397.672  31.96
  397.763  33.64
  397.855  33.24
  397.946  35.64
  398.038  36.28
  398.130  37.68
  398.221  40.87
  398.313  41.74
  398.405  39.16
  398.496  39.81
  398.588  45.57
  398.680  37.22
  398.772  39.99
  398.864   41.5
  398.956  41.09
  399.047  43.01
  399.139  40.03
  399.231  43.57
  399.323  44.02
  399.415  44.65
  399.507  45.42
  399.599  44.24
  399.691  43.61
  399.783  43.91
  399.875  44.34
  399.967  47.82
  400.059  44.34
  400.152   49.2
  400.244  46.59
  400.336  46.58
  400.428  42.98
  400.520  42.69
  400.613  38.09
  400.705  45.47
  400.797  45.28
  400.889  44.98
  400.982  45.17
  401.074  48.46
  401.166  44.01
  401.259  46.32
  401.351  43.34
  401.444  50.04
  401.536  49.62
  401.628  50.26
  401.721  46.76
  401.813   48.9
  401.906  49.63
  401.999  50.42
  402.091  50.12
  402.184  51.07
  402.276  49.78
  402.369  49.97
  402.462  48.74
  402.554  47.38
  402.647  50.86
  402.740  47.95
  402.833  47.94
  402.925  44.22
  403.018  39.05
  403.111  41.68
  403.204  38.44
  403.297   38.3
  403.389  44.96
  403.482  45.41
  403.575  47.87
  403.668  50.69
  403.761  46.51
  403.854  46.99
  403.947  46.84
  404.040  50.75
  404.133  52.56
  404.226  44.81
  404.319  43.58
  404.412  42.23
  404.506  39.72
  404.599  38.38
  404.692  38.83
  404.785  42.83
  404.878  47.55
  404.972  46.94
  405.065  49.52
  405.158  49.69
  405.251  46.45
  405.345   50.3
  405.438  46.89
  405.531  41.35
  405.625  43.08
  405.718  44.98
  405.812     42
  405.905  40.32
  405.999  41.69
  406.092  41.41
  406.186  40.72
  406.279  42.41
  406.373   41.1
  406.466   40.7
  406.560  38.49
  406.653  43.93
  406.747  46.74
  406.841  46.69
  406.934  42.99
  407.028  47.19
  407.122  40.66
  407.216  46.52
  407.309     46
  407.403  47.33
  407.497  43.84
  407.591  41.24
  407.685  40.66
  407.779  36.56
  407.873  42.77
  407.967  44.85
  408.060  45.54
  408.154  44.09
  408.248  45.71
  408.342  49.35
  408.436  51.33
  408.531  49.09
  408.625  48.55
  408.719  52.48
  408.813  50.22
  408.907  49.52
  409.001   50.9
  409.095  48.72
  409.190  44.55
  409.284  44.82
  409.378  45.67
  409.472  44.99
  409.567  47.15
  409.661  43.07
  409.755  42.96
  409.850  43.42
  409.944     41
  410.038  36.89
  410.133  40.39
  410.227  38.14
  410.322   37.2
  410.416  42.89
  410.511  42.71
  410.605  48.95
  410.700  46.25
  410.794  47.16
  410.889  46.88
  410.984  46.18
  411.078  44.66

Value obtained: 1.84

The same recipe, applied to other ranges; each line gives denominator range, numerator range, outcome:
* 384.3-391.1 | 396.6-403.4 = 1.57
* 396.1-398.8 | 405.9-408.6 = 1.64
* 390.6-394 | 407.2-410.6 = 1.90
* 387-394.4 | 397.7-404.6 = 1.77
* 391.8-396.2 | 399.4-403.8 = 1.87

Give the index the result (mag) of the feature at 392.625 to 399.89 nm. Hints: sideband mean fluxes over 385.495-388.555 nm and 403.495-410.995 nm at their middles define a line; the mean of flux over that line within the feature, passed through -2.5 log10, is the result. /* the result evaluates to 0.209 mag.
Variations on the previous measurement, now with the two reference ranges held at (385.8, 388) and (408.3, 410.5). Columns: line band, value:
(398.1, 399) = -0.12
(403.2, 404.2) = -0.15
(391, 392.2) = -0.11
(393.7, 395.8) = 0.13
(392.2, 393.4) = 0.49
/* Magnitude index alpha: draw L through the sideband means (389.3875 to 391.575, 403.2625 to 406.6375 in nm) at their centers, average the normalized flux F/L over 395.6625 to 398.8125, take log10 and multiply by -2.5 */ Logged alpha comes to 0.31 mag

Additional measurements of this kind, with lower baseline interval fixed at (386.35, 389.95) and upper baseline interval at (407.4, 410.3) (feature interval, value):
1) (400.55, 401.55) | -0.18 mag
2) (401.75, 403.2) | -0.20 mag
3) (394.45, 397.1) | 0.24 mag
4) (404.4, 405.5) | -0.08 mag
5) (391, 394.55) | 0.26 mag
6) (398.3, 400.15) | -0.17 mag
